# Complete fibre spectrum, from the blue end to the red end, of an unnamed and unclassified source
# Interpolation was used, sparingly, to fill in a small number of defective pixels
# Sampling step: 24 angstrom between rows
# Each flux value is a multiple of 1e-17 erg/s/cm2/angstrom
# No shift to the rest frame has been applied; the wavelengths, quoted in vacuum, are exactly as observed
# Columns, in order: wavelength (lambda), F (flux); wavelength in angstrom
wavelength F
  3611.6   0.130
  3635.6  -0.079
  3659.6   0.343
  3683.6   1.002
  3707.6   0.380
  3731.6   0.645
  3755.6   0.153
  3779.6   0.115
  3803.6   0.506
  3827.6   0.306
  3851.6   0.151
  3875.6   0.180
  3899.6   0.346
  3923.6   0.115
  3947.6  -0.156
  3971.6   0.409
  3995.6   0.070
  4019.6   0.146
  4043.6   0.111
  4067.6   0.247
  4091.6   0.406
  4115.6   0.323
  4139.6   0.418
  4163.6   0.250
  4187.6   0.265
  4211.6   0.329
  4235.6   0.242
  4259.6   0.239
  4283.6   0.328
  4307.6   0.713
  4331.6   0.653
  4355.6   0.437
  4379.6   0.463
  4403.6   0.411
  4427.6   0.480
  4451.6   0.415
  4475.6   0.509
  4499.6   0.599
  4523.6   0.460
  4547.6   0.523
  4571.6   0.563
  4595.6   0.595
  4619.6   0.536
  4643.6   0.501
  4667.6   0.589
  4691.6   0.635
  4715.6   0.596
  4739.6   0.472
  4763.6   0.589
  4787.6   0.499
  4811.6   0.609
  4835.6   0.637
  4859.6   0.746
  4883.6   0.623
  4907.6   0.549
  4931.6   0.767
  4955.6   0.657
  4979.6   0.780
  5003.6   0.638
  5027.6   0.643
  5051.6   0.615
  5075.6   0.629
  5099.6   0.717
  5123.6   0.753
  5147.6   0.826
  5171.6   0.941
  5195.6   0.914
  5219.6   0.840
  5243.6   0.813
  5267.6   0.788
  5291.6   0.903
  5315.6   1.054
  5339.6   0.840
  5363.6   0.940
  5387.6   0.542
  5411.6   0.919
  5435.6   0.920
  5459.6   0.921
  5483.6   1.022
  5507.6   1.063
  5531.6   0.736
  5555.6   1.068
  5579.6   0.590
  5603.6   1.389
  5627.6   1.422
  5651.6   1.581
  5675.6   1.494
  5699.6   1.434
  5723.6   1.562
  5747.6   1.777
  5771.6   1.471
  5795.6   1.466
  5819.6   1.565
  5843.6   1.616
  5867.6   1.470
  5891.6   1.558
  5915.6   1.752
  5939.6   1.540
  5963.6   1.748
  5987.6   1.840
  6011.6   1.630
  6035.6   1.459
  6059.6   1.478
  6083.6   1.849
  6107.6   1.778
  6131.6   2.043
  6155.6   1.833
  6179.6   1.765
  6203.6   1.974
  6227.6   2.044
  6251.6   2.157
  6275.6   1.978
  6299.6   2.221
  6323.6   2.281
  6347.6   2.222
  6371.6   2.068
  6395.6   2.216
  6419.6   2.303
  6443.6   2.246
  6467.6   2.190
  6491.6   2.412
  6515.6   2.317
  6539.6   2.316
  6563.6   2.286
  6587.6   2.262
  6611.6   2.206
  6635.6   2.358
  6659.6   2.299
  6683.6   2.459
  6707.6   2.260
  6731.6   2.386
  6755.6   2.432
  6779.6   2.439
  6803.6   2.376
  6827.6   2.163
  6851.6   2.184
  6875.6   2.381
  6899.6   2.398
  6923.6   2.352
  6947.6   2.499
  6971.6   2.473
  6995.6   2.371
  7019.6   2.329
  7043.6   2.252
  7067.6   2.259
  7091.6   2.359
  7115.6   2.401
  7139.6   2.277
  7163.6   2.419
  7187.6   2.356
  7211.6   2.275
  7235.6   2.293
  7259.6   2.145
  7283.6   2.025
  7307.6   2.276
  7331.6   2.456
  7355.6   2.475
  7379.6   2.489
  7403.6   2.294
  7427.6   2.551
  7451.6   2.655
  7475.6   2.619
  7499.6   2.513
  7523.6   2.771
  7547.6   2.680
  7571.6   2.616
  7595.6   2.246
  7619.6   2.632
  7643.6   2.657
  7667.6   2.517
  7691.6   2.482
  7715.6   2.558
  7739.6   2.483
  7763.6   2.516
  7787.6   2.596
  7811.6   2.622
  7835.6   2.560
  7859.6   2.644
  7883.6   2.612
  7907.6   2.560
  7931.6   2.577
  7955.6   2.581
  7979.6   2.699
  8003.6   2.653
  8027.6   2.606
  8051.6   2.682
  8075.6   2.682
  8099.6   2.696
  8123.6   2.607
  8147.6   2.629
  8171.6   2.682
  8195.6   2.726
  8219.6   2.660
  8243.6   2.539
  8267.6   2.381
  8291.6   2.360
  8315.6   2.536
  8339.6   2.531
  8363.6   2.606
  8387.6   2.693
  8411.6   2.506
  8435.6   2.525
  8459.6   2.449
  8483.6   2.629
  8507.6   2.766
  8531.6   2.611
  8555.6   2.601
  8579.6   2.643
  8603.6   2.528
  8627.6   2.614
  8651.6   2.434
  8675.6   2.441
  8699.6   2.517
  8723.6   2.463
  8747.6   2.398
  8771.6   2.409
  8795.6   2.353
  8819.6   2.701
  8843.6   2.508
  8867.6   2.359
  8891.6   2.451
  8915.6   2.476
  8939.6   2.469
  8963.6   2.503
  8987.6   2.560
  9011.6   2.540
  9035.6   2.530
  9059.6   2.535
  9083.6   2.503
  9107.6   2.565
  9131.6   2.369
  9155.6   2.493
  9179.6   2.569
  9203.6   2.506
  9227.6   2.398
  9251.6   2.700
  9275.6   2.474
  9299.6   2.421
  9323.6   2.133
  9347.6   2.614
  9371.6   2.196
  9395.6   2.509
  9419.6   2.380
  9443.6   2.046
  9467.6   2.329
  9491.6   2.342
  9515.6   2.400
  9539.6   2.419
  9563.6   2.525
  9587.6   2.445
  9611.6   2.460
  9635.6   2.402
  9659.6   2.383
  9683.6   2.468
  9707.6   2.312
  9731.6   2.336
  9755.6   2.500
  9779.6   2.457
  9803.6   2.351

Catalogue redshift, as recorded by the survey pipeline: 0.406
